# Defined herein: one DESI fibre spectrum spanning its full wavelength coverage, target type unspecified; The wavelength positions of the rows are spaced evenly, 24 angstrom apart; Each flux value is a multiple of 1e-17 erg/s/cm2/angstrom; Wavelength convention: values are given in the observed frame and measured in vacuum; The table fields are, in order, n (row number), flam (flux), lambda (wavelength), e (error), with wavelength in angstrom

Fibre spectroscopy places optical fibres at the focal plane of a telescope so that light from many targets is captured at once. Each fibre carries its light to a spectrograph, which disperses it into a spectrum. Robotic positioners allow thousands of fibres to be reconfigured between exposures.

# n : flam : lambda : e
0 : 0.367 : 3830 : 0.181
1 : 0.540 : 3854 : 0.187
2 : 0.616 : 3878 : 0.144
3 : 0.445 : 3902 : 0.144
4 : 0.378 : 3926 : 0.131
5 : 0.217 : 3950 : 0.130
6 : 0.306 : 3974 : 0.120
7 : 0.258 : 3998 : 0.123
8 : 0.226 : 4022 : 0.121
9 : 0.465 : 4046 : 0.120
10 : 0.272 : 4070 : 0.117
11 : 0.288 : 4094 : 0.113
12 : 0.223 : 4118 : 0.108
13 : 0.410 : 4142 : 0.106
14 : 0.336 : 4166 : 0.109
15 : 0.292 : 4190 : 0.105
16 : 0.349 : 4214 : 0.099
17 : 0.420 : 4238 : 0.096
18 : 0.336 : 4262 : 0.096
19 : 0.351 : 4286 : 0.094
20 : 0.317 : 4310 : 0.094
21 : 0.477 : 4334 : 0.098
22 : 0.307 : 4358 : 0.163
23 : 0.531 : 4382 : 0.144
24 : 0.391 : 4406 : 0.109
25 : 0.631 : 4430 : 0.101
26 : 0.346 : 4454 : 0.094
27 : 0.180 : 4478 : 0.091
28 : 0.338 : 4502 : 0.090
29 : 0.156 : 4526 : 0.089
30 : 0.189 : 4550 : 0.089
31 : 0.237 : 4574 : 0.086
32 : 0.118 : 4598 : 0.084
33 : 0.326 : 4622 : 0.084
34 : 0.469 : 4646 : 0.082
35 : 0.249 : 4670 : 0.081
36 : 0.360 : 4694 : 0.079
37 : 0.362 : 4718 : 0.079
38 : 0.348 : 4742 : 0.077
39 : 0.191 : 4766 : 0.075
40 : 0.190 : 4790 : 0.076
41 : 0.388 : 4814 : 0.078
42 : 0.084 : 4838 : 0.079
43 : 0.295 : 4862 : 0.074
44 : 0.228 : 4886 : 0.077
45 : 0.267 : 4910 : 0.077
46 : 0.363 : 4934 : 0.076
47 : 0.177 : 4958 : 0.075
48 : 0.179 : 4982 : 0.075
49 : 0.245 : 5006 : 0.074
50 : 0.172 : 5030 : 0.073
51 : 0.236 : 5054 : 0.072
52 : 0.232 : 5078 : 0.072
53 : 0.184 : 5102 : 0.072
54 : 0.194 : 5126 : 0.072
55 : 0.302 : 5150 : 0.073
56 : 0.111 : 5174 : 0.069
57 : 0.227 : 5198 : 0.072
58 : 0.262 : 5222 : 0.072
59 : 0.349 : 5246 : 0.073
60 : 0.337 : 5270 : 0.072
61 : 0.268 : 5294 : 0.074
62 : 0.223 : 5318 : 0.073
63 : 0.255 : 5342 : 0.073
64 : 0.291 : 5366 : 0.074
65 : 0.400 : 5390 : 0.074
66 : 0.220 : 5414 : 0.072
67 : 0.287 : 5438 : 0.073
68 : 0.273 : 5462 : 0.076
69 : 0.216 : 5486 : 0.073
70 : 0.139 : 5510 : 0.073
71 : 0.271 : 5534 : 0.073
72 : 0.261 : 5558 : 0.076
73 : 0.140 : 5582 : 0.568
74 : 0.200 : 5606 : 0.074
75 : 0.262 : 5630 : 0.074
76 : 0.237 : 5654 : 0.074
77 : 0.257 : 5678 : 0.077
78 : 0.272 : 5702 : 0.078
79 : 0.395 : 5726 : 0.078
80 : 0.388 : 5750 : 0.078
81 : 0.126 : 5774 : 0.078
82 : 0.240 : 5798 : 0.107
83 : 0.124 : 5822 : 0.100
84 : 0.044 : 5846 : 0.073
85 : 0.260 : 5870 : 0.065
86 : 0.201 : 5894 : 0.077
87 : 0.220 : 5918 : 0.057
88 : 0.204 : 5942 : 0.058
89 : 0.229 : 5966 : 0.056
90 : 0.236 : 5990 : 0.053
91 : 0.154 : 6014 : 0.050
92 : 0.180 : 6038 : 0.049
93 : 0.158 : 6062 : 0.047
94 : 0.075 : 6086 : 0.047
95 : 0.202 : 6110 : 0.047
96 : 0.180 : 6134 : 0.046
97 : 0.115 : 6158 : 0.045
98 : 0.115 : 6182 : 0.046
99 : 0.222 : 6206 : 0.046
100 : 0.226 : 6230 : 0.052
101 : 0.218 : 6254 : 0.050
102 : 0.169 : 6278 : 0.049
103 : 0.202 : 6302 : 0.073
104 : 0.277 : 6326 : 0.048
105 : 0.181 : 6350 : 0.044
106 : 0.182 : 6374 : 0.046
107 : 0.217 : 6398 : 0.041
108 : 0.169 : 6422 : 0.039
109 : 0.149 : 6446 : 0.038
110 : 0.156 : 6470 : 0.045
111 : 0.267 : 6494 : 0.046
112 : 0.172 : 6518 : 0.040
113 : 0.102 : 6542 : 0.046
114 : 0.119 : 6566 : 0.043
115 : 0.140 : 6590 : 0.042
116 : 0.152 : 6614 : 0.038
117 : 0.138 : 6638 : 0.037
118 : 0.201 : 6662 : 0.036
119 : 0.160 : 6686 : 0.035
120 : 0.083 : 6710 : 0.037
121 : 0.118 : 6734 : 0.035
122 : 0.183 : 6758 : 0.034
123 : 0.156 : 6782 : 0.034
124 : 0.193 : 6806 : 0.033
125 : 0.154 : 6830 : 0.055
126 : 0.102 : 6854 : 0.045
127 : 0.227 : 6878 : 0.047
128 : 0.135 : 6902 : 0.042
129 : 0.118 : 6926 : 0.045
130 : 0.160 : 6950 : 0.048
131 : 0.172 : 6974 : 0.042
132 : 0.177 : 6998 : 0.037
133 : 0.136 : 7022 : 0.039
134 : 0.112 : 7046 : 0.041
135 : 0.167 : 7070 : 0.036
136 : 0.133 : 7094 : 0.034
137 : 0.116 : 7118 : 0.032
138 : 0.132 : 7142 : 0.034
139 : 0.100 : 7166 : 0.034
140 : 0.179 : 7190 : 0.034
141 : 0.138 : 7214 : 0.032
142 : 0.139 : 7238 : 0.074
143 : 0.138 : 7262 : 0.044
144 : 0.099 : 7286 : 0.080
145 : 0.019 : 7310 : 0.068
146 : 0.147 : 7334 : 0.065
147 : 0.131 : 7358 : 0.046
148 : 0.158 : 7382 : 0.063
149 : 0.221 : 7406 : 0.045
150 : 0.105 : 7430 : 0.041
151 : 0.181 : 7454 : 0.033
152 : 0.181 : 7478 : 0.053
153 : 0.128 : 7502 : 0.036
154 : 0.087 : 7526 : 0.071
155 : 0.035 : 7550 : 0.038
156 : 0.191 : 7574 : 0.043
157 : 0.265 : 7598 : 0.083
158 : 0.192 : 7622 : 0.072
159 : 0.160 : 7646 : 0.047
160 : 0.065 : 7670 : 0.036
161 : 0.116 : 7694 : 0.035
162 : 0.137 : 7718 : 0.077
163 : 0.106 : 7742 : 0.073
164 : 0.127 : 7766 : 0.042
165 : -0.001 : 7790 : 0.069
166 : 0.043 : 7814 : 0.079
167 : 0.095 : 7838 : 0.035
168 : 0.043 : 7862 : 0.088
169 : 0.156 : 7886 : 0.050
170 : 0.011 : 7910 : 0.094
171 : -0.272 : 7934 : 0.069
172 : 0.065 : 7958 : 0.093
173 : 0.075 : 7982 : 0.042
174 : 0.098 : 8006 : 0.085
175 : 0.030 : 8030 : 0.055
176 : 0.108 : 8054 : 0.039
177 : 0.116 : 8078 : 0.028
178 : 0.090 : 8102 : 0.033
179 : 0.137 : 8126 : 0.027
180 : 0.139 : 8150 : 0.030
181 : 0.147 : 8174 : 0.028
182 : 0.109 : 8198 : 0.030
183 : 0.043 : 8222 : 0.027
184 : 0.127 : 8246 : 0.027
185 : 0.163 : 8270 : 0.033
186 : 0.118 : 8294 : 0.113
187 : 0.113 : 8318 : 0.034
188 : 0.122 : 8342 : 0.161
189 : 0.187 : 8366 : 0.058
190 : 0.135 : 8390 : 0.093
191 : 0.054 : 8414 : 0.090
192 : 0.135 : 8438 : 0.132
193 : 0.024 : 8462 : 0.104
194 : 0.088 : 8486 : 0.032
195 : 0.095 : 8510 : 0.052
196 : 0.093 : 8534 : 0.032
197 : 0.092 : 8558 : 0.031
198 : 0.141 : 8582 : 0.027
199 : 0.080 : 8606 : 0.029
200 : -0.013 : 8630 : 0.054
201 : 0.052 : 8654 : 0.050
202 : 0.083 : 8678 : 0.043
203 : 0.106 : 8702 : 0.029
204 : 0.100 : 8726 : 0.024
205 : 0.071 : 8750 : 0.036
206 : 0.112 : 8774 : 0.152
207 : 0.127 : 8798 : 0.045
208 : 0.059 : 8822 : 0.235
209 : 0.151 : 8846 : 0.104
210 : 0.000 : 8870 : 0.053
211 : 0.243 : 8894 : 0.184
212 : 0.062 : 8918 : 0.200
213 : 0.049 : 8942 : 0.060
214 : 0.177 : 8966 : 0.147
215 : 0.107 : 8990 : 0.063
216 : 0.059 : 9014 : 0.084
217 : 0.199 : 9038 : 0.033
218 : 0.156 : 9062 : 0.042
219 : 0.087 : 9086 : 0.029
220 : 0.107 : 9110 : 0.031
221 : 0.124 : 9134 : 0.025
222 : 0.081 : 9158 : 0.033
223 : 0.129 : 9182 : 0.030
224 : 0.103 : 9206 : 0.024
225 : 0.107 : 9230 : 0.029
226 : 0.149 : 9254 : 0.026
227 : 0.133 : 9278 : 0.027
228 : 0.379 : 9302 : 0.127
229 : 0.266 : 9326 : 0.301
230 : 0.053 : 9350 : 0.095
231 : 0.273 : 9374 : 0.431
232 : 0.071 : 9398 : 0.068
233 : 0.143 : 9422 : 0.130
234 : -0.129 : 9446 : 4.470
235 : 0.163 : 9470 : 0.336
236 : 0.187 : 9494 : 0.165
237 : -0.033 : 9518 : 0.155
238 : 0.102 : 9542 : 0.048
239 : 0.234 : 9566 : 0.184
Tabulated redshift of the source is 1.591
